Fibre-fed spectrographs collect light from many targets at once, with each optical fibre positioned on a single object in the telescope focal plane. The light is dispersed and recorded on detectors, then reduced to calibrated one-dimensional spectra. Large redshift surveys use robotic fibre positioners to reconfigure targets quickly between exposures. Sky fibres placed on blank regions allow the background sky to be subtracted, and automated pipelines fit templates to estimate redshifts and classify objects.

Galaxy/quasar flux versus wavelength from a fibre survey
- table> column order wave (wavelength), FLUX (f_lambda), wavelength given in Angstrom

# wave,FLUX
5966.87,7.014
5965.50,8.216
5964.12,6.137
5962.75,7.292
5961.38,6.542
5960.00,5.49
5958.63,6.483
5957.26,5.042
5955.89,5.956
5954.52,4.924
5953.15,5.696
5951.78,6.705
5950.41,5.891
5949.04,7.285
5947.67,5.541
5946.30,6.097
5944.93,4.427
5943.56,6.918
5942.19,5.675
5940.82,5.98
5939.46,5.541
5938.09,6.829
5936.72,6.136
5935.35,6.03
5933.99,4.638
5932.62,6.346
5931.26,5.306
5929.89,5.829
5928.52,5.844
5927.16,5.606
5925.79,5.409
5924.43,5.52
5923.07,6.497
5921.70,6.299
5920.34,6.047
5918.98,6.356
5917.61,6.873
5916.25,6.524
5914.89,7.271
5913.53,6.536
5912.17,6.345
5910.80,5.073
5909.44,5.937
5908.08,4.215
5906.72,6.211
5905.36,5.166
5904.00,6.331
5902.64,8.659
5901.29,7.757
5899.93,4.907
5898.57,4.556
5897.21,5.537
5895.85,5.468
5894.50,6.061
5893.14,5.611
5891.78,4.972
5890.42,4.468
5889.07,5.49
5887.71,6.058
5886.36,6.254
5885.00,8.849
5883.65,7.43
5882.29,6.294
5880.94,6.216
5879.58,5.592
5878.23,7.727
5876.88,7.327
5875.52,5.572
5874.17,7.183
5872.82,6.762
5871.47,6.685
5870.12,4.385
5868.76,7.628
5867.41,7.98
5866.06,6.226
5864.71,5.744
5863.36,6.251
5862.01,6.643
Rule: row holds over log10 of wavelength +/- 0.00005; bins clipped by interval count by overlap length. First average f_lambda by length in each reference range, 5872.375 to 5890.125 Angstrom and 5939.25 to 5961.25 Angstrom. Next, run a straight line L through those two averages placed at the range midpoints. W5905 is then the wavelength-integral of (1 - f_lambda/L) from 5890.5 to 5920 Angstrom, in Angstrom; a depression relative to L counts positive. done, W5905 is 1.7 Angstrom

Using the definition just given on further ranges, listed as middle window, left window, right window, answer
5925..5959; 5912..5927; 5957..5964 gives 2.34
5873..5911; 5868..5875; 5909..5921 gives 1.85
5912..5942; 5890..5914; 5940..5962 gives -1.16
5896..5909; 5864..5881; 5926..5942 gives 0.59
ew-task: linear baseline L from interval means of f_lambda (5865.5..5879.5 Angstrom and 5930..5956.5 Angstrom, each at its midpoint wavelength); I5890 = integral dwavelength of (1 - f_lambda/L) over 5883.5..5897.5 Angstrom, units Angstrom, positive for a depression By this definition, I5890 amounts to 1.13 Angstrom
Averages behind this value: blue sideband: 6.7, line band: 5.98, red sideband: 5.89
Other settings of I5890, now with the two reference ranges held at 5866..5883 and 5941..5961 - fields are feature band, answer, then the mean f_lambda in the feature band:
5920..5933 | 0.54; 5.86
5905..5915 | 0.76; 5.78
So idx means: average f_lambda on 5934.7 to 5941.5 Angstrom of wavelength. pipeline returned 6.1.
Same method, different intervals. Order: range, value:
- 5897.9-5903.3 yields 6.47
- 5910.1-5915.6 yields 6.3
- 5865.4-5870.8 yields 6.55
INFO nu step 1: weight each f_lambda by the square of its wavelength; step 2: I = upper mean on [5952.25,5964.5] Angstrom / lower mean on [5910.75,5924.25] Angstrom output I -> 0.94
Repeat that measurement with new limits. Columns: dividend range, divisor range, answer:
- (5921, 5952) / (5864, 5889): 0.91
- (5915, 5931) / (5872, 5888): 0.91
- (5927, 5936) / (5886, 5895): 1.04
